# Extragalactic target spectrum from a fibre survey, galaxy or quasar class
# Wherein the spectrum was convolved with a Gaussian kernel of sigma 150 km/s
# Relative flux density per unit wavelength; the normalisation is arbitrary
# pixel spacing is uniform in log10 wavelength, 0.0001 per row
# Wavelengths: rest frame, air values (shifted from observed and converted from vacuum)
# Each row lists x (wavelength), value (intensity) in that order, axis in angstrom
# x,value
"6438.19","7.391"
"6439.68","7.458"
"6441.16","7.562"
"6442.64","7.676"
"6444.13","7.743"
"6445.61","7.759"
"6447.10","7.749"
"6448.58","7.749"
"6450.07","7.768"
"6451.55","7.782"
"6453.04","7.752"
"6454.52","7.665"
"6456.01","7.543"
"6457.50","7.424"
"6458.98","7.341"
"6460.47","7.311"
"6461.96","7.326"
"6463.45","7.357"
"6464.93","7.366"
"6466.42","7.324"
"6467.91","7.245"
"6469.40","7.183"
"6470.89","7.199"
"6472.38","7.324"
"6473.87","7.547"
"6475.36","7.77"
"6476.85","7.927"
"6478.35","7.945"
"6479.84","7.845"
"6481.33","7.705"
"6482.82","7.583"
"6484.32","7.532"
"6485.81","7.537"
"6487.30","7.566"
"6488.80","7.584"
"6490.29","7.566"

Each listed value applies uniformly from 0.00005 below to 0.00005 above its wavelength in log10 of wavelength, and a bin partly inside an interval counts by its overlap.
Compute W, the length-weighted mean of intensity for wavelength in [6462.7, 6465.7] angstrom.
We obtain 7.37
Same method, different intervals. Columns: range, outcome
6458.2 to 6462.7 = 7.33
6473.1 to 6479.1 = 7.79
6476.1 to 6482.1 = 7.85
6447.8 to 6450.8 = 7.76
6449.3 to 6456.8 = 7.7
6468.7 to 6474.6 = 7.31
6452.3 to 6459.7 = 7.55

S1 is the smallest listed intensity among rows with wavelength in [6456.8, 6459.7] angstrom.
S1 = 7.341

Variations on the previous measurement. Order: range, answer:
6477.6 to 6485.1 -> 7.532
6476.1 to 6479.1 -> 7.927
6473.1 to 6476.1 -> 7.547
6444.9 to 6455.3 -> 7.665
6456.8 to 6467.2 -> 7.311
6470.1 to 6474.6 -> 7.199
